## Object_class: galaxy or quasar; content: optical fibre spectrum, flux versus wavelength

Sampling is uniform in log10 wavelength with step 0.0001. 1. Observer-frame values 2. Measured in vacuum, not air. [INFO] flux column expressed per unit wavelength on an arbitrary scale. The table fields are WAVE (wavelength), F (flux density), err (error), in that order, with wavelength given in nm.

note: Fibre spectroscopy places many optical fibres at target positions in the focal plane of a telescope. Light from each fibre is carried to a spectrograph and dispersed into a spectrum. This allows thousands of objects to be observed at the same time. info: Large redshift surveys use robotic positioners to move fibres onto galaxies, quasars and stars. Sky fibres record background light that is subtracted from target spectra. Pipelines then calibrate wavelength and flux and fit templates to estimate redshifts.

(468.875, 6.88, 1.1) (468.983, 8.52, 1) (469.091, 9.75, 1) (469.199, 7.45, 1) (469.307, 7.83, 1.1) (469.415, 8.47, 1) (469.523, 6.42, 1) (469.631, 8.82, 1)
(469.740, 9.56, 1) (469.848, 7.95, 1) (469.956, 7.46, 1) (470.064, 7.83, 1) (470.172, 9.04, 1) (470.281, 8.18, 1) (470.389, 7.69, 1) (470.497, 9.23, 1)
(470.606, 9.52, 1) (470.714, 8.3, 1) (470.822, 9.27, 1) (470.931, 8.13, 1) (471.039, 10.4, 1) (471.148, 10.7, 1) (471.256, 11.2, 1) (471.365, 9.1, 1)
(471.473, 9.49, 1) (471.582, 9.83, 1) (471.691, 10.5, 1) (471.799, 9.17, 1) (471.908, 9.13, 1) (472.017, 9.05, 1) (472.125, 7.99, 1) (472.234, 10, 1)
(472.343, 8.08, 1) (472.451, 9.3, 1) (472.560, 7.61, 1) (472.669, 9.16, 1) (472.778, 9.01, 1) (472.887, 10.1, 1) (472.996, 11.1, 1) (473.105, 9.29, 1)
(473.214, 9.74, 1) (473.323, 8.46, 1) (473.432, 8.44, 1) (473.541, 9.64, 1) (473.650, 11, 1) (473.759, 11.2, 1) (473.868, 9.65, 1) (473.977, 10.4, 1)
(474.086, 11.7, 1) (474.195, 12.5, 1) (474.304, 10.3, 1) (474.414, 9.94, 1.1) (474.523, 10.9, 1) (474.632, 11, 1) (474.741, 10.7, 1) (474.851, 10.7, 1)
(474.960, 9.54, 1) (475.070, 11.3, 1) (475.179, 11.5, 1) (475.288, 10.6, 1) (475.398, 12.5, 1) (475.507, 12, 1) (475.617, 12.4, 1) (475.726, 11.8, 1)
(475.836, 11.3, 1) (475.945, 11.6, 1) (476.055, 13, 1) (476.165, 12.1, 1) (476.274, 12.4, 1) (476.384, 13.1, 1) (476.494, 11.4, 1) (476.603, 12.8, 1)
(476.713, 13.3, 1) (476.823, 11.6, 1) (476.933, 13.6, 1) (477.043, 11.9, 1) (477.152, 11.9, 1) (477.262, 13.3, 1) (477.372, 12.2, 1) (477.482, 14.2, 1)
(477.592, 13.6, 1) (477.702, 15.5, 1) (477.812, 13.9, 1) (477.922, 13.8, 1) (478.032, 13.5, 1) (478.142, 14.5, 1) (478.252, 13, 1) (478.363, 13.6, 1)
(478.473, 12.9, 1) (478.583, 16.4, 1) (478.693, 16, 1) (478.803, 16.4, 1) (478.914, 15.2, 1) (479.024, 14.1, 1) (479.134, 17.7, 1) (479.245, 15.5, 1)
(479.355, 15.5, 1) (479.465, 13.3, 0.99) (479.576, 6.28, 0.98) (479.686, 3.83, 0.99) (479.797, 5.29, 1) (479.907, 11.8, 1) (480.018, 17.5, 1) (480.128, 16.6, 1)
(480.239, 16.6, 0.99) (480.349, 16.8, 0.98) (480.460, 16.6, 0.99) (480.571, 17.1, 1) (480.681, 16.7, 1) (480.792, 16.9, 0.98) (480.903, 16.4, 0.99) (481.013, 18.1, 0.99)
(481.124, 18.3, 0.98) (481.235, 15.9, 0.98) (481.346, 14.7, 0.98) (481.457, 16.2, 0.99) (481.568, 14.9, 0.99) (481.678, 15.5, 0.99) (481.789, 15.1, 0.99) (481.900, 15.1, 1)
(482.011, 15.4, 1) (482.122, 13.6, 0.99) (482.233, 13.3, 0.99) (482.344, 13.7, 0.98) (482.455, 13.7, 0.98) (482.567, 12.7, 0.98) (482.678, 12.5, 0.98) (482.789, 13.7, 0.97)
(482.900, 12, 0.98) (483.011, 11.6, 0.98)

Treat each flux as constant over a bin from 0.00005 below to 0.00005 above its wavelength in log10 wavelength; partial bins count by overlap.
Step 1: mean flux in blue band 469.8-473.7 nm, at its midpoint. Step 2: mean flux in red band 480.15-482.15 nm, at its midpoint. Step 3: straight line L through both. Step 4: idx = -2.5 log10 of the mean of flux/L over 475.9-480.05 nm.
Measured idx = 0.054 mag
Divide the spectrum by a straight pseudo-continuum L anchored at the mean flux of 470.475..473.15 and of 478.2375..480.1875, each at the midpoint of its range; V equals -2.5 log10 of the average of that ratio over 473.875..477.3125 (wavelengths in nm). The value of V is -0.02 mag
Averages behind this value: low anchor 9.39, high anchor 13.4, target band 11.7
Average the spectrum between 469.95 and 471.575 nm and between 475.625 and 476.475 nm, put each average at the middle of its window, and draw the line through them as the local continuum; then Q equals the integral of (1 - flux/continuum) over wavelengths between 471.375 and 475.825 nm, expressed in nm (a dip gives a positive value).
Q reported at 0.24 nm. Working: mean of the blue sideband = 9.11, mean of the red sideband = 12.2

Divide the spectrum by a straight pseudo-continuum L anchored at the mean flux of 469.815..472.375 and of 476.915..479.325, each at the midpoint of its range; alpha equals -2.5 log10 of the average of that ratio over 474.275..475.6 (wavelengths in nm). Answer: 0.09 mag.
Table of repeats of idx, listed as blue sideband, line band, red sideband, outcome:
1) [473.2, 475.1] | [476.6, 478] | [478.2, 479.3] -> 0.03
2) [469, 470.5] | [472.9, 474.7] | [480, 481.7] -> 0.10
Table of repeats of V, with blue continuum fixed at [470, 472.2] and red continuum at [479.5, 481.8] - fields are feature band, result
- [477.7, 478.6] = -0.060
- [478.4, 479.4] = -0.140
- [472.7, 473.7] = 0.082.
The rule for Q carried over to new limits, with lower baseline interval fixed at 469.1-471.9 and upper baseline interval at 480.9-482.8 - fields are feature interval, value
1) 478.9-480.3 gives 0.076 nm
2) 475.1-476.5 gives -0.034 nm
